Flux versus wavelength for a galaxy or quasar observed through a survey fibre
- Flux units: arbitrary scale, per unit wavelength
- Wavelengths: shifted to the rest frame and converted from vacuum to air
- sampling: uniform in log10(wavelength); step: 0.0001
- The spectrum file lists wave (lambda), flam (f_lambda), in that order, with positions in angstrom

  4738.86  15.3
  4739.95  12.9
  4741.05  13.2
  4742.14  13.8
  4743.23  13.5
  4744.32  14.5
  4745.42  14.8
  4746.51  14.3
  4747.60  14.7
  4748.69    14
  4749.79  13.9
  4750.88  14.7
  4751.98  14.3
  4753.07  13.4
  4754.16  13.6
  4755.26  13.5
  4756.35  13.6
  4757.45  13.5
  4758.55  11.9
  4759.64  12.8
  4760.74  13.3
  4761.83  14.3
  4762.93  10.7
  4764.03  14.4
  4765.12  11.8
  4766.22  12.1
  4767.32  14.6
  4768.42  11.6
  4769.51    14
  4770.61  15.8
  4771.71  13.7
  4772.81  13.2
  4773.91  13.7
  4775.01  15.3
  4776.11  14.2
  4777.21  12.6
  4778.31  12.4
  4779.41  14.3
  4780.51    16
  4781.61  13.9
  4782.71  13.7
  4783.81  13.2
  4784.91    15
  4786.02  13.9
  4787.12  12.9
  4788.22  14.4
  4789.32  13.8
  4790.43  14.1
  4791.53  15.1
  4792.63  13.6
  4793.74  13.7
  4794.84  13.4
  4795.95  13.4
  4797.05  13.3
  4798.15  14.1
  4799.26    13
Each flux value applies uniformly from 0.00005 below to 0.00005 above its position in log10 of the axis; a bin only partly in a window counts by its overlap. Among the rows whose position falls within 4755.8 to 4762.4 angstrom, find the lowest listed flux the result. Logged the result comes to 11.9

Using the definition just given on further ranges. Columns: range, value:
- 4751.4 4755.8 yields 13.4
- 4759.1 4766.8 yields 10.7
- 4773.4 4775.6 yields 13.7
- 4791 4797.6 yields 13.3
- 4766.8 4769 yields 11.6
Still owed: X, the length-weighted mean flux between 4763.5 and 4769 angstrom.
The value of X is 12.9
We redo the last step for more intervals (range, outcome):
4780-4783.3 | 14.5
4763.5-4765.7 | 13.1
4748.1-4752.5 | 14.2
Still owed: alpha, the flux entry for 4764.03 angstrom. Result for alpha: 14.4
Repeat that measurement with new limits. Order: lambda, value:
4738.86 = 15.3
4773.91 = 13.7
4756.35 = 13.6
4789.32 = 13.8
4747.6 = 14.7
